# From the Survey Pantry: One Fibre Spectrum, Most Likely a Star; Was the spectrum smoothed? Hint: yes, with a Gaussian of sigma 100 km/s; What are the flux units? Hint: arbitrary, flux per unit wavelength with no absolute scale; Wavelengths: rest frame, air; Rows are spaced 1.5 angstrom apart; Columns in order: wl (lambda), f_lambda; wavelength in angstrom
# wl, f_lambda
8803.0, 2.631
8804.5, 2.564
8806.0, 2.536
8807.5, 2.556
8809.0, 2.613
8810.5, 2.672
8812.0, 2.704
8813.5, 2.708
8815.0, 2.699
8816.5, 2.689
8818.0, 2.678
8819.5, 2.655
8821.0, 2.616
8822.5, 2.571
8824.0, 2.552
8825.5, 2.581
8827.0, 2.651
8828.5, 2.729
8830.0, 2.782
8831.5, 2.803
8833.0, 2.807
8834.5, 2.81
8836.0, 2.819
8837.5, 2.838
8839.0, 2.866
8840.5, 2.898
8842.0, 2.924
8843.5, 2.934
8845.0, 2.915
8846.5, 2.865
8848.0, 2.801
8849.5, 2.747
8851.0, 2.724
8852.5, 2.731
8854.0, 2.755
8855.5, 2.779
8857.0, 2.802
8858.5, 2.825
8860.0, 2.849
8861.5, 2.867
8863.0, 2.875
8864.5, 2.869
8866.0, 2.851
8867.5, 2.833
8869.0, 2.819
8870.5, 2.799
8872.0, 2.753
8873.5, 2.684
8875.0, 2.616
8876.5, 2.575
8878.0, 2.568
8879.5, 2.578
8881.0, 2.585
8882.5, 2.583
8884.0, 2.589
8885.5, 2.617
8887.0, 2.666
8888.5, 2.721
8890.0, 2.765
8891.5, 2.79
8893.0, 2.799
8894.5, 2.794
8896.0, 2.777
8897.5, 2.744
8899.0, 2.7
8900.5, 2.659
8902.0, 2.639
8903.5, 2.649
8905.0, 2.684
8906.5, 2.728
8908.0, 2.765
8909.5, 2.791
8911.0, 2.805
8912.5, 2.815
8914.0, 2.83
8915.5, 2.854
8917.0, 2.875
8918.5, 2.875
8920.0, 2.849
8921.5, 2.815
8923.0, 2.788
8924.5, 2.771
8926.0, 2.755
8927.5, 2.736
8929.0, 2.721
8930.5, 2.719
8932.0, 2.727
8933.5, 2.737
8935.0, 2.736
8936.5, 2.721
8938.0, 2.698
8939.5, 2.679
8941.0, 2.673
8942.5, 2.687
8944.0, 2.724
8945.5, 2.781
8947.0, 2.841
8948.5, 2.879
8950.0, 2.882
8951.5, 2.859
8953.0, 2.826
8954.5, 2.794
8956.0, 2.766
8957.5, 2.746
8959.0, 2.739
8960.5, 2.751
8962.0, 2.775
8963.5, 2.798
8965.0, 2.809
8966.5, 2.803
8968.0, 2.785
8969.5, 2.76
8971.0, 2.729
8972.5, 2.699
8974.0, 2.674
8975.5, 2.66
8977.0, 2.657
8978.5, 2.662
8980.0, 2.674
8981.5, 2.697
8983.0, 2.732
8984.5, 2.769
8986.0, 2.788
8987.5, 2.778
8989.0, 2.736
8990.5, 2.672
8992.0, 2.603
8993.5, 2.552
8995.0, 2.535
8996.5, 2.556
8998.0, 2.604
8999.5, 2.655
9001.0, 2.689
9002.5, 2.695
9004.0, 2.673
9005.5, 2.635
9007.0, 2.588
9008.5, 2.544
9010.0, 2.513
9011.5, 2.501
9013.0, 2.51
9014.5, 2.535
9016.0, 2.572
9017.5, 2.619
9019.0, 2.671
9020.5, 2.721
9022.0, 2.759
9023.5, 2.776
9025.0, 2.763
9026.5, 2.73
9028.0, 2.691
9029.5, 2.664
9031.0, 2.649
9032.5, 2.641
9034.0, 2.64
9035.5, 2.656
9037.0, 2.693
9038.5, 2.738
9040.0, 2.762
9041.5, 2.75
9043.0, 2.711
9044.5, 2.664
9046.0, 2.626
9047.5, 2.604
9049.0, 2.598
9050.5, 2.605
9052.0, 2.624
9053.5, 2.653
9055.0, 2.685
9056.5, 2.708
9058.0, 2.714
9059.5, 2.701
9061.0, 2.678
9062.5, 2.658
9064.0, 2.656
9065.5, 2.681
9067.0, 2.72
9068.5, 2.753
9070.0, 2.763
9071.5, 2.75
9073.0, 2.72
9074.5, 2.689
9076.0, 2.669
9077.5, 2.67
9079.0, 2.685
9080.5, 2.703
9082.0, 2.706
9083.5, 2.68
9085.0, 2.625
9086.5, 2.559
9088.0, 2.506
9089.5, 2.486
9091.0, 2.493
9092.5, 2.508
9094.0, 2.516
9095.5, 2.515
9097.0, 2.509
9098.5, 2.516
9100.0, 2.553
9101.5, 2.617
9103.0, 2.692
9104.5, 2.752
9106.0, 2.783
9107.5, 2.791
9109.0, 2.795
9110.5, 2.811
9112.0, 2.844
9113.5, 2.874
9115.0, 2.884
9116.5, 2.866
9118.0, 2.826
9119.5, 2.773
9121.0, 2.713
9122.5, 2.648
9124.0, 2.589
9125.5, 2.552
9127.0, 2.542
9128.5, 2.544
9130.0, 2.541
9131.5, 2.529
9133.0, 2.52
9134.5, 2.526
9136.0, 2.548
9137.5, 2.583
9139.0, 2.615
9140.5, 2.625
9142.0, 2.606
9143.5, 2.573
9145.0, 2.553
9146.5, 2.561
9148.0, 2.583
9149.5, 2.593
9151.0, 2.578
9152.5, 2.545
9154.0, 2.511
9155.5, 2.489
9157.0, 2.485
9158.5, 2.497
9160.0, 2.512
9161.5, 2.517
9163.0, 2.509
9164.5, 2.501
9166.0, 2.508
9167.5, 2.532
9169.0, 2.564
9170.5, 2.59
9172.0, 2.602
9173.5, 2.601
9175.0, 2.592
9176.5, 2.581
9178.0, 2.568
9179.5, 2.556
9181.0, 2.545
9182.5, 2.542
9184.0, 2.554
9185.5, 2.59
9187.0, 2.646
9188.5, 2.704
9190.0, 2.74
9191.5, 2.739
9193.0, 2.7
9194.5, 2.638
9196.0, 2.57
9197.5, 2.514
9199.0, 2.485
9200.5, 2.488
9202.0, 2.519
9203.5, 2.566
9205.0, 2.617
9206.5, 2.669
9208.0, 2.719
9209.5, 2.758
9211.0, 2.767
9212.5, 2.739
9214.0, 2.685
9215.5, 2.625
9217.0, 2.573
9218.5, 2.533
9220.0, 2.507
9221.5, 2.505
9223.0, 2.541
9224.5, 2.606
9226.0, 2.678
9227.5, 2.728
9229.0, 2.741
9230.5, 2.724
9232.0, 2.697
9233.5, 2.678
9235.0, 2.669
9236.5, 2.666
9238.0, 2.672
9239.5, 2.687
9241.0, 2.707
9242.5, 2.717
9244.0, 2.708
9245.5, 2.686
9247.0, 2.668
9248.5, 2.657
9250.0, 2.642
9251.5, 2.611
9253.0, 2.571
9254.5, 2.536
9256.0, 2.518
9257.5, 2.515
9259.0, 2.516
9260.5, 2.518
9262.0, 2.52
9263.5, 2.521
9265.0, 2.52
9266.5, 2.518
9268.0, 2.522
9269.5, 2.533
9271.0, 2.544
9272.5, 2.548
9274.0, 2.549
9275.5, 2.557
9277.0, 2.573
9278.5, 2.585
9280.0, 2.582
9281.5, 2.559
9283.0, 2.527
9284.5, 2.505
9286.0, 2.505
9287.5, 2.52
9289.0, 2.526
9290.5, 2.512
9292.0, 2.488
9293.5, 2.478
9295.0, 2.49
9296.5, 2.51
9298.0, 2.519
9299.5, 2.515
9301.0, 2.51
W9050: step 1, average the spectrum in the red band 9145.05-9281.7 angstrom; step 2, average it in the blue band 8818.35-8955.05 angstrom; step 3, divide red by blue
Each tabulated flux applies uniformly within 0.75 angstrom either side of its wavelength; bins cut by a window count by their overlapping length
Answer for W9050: 0.94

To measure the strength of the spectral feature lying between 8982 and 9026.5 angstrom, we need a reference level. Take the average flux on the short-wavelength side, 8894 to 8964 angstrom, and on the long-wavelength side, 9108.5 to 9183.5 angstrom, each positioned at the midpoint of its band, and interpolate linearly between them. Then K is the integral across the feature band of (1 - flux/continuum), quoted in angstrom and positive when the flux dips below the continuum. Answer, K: 1.0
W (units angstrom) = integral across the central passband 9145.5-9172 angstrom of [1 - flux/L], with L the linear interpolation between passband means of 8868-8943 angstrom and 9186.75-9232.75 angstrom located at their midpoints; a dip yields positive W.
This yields 1.2 angstrom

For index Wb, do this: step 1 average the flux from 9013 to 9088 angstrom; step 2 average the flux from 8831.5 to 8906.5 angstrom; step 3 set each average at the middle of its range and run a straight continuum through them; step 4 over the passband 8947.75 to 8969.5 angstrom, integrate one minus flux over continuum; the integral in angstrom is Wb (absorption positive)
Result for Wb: -0.7 angstrom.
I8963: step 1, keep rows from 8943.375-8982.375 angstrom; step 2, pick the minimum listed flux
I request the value 2.657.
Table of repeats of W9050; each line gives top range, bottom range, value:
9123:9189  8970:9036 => 0.96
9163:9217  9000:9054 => 0.98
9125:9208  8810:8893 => 0.94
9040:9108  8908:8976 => 0.96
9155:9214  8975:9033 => 0.98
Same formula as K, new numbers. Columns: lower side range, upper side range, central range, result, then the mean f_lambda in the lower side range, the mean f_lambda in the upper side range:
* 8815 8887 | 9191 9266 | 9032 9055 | 0.14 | 2.74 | 2.62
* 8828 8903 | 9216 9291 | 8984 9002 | 0.30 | 2.76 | 2.59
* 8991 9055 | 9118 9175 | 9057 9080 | -0.75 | 2.64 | 2.57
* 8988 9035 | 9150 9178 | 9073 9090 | -0.31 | 2.64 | 2.54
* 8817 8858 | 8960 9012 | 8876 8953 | -0.53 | 2.76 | 2.68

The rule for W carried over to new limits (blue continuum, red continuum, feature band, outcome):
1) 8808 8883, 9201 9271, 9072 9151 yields 0.7 angstrom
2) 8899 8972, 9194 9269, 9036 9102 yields 1.3 angstrom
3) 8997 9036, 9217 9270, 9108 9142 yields -0.6 angstrom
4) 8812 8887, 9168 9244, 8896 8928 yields -0.5 angstrom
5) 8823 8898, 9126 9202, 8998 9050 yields 0.0 angstrom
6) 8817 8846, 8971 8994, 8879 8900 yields 0.3 angstrom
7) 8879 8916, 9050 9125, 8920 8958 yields -0.8 angstrom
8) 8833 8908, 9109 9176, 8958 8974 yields -0.3 angstrom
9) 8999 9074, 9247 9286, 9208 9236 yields -0.9 angstrom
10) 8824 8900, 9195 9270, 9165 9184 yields 0.5 angstrom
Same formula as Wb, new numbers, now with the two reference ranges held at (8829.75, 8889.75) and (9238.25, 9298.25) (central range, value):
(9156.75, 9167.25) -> 0.4 angstrom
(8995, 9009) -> 0.4 angstrom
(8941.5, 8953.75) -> -0.4 angstrom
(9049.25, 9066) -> 0.0 angstrom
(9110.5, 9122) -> -0.8 angstrom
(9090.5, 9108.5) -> 0.3 angstrom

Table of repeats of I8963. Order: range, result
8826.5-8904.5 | 2.568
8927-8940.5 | 2.679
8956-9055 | 2.501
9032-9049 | 2.598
